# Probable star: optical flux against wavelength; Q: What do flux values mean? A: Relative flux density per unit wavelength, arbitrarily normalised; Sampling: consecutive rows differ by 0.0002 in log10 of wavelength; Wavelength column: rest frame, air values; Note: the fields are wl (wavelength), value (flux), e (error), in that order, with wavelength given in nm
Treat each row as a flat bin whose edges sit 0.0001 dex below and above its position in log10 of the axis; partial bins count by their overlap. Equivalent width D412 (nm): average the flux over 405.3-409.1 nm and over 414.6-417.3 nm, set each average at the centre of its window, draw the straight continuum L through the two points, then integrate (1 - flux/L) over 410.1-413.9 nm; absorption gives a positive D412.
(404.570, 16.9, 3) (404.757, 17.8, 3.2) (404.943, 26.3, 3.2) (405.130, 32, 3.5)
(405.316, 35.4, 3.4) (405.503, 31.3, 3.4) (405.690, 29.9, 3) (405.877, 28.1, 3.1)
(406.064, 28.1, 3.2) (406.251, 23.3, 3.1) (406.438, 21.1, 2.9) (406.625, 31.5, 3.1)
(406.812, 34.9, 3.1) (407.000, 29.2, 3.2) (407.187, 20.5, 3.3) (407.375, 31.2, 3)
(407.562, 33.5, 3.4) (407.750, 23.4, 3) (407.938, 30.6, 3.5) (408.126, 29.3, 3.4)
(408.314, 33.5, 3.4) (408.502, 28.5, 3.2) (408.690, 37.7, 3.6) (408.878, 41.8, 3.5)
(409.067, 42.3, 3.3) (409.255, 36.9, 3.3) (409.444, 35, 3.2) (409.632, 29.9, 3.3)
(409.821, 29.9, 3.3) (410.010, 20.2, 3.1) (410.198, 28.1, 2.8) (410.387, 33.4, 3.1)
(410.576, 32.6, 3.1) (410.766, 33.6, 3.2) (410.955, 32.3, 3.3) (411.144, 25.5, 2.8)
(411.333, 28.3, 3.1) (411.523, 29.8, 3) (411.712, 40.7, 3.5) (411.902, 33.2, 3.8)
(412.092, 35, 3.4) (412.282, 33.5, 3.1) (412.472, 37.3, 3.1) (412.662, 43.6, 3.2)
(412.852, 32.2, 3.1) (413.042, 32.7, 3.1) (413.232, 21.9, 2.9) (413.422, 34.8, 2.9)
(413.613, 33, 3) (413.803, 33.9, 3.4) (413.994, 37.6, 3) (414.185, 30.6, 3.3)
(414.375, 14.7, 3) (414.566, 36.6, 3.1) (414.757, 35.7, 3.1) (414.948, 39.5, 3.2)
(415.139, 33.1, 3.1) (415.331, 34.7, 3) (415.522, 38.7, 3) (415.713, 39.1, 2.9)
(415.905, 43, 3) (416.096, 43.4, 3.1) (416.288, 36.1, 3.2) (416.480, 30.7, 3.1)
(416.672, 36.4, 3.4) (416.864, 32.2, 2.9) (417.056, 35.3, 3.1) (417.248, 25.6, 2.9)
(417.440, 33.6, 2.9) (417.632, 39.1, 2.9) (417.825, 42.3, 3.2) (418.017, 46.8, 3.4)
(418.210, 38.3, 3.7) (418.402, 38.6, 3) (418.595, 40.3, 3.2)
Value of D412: 0.09 nm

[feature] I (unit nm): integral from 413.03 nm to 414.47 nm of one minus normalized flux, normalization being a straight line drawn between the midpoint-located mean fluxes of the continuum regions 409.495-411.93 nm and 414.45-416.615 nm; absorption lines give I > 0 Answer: 0.204 nm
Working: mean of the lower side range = 30.6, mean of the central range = 29.8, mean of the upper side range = 37.1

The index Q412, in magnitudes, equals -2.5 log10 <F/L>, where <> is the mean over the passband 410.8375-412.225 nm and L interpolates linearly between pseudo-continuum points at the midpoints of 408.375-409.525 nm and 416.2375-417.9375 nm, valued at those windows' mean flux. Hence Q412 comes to 0.13 mag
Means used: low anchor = 36.9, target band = 32.2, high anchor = 34.7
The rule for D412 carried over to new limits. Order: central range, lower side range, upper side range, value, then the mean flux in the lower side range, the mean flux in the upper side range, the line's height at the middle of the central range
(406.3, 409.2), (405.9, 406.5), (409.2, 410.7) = -0.42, 24.8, 30.6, 27.2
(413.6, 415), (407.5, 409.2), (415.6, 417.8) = 0.11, 33.5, 36.1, 35.3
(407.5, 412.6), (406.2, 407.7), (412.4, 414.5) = -0.43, 28.2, 32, 30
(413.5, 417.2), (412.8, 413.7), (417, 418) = -0.15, 30.8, 36.1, 33.4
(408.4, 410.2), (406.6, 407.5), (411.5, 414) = -0.11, 29.5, 34.2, 31.3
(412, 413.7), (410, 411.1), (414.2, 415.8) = -0.08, 30.6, 33.8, 32.3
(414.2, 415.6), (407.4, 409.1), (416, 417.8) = 0.06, 33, 35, 34.5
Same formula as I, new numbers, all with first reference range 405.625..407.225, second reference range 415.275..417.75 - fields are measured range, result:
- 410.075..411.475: 0.04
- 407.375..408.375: -0.04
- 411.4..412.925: -0.15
